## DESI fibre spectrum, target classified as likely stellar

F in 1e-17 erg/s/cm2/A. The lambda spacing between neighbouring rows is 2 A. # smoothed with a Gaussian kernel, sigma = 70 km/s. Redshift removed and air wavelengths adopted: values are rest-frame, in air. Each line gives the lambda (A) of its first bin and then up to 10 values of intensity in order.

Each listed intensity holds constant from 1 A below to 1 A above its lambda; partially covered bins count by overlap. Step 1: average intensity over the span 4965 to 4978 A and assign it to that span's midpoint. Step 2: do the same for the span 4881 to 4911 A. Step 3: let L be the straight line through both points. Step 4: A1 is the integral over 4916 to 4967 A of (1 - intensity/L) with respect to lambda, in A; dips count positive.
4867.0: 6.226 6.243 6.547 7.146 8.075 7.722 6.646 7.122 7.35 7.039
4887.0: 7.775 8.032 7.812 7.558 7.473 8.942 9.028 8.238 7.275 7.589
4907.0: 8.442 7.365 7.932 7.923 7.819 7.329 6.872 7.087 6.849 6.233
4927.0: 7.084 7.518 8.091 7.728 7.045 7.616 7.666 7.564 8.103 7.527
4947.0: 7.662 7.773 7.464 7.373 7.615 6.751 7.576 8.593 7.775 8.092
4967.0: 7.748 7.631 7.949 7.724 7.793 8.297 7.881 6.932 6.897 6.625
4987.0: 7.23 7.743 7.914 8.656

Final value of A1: 2.4 A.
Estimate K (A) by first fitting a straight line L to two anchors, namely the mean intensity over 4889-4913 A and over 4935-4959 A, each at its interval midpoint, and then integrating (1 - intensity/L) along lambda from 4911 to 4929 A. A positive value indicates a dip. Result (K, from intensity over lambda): 1.3 A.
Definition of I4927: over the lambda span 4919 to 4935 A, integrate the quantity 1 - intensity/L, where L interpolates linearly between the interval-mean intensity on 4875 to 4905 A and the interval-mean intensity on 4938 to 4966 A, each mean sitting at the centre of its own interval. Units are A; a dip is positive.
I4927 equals 1.0 A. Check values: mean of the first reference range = 7.72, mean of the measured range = 7.19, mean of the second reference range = 7.68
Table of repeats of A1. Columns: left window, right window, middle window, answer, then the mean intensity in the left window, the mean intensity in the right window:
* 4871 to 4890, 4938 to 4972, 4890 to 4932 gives -0.7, 7.39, 7.7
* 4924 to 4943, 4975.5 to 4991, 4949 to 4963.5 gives -0.3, 7.43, 7.42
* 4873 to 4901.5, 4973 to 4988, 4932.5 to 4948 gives -0.1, 7.74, 7.4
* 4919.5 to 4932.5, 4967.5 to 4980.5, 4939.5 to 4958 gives -0.2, 7.16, 7.84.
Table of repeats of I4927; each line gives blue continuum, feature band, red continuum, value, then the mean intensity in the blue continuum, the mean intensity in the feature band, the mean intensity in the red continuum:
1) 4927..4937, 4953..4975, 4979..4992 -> -1.0 A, 7.55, 7.73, 7.27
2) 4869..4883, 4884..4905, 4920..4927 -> -2.7 A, 7.15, 7.9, 6.77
